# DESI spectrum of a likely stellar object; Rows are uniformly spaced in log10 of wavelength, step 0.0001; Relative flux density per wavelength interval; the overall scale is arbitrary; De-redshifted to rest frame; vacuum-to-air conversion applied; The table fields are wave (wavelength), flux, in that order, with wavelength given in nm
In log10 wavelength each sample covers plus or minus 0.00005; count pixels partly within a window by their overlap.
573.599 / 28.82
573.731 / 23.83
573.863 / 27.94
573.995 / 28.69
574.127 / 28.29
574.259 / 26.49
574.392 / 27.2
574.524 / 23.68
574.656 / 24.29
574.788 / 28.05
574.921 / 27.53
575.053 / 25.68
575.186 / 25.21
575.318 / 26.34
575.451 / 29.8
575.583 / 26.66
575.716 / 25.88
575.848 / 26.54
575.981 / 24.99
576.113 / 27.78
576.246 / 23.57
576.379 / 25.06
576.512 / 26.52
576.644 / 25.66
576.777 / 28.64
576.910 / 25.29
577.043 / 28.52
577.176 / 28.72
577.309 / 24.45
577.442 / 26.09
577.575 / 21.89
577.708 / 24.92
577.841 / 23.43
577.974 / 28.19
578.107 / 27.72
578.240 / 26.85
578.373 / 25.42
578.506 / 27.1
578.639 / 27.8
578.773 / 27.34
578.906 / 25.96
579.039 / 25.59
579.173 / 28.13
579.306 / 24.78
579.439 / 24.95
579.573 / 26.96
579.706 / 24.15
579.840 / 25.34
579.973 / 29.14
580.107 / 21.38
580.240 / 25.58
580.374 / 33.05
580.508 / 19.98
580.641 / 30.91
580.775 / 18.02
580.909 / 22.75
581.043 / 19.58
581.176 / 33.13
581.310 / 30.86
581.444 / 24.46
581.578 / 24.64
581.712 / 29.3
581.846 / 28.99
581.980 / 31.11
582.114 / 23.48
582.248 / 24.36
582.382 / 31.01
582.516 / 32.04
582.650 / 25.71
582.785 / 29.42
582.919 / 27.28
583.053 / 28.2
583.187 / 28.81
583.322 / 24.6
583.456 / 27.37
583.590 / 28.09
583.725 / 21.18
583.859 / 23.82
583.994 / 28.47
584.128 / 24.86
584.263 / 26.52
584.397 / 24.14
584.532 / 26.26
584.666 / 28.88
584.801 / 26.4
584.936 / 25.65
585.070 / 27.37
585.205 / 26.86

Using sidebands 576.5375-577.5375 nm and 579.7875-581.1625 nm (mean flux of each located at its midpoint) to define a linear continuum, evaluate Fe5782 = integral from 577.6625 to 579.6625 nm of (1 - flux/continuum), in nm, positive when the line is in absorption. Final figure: -0.04 nm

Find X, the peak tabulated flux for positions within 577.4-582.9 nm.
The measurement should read 33.13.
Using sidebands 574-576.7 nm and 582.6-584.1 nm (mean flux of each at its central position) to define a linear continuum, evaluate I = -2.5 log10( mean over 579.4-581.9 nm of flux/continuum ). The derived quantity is 0.02 mag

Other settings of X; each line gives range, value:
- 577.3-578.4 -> 28.19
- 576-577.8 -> 28.72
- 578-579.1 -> 27.8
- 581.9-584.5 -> 32.04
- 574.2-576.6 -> 29.8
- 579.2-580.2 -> 29.14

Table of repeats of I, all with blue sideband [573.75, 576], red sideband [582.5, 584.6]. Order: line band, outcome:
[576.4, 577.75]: 0.023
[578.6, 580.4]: 0.013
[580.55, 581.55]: 0.045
